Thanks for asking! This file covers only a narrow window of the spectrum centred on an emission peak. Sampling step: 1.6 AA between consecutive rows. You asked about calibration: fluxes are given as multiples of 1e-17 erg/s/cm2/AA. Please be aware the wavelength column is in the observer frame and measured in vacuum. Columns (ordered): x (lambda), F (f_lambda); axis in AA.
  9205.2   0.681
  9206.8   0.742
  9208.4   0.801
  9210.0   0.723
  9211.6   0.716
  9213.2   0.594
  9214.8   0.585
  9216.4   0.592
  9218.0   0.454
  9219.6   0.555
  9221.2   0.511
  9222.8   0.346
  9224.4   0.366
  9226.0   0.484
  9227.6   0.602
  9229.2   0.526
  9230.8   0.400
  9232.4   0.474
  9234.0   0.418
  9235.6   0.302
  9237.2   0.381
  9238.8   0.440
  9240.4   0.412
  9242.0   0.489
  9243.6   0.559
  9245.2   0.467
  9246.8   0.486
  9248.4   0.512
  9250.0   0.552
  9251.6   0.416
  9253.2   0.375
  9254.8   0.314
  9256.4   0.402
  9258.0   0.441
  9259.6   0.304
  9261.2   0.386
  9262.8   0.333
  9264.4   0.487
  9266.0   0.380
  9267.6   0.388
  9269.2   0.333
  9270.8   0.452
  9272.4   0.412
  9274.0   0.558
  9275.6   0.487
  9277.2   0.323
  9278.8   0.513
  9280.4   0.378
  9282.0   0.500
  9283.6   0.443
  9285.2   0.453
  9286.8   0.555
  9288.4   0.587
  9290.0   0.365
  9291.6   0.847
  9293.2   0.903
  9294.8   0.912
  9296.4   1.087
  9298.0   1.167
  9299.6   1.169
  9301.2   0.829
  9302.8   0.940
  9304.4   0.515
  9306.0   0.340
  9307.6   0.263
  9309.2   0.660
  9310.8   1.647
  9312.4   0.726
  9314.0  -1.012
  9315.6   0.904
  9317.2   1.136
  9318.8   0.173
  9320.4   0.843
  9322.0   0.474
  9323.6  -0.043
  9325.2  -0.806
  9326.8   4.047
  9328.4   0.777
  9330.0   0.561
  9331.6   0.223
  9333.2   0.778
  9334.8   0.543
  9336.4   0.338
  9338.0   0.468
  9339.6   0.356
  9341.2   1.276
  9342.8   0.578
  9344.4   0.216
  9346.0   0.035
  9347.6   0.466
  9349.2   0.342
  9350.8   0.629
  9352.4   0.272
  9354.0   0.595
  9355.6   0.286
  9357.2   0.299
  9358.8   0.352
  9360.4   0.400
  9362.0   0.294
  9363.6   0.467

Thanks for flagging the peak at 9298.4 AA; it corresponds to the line [O III]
